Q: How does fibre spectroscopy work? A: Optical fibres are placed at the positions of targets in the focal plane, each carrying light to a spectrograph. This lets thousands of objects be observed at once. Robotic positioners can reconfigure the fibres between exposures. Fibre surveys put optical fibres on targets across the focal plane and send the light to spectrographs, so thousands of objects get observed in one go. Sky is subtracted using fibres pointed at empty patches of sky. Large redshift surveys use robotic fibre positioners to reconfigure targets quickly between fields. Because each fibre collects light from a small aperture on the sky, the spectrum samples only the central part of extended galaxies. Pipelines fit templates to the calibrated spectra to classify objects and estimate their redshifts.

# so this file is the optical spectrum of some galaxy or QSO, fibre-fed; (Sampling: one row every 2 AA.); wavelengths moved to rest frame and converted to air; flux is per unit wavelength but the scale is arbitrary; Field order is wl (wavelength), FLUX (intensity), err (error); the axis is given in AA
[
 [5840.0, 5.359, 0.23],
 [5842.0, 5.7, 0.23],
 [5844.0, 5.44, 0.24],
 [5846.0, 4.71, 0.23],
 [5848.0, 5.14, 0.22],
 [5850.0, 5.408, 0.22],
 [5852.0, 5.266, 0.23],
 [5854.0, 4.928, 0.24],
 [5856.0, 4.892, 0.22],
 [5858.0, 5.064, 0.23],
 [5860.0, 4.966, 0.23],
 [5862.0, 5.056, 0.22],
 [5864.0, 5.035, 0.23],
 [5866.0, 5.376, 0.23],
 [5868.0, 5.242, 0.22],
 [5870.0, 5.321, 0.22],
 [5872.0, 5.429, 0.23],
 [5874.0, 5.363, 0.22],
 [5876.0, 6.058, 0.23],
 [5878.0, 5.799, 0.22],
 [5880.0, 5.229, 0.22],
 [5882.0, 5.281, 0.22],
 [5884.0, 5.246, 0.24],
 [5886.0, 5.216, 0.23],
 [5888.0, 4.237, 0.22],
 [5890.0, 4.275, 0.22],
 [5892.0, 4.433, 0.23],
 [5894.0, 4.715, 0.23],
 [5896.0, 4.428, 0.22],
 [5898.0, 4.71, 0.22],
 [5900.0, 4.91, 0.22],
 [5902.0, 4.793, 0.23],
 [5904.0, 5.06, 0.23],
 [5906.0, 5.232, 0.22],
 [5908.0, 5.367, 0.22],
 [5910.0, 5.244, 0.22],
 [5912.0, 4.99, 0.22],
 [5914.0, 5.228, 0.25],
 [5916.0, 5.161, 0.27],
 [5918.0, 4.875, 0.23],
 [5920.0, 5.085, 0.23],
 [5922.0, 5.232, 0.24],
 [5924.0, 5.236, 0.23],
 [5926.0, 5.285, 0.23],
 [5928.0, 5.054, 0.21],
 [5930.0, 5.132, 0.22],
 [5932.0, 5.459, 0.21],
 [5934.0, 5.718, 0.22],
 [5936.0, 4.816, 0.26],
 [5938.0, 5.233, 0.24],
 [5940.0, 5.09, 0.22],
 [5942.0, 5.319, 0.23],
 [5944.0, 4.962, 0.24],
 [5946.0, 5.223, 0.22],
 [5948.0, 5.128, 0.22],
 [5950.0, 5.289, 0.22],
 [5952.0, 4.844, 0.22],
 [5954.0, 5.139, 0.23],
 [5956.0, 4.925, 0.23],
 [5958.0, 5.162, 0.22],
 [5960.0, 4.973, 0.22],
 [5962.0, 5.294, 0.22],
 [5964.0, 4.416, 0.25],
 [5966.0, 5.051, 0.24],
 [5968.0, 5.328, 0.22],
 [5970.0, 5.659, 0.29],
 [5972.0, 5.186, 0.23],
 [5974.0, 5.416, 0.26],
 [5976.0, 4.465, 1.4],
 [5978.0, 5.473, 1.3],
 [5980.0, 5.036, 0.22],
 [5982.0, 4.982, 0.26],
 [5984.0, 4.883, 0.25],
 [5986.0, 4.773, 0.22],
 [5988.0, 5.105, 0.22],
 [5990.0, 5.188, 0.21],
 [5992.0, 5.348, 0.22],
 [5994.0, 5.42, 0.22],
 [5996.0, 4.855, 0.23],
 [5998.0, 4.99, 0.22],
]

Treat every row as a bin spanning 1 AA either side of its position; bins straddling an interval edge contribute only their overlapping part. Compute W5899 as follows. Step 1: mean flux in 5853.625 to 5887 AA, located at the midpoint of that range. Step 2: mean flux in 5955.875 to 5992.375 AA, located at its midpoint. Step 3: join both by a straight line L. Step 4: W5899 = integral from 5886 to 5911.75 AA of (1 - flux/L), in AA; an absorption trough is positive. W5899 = 2.04 AA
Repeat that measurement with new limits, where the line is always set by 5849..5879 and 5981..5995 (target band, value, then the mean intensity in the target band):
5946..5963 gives 0.2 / 5.1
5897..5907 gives 0.5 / 4.94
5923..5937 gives -0.2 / 5.24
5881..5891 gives 0.8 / 4.85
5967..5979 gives -0.3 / 5.25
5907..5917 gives 0.0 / 5.2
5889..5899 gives 1.4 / 4.51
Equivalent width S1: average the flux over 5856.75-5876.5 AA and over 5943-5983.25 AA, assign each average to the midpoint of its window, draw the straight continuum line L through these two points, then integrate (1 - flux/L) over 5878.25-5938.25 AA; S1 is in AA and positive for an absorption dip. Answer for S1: 1.80 AA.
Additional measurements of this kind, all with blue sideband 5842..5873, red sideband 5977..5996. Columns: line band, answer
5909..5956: -0.2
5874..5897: 0.7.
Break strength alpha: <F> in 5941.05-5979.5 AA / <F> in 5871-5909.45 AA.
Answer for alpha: 1.01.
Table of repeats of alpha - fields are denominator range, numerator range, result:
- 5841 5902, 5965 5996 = 1.01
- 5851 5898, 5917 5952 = 1.02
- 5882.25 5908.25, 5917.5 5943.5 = 1.08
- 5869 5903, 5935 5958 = 1.01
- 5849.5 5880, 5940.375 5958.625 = 0.97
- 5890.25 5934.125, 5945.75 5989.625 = 1.01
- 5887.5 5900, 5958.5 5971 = 1.14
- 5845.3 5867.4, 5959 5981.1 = 1.01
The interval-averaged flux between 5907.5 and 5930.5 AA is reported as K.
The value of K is 5.15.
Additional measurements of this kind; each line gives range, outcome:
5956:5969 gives 5.03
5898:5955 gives 5.14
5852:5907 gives 5.05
